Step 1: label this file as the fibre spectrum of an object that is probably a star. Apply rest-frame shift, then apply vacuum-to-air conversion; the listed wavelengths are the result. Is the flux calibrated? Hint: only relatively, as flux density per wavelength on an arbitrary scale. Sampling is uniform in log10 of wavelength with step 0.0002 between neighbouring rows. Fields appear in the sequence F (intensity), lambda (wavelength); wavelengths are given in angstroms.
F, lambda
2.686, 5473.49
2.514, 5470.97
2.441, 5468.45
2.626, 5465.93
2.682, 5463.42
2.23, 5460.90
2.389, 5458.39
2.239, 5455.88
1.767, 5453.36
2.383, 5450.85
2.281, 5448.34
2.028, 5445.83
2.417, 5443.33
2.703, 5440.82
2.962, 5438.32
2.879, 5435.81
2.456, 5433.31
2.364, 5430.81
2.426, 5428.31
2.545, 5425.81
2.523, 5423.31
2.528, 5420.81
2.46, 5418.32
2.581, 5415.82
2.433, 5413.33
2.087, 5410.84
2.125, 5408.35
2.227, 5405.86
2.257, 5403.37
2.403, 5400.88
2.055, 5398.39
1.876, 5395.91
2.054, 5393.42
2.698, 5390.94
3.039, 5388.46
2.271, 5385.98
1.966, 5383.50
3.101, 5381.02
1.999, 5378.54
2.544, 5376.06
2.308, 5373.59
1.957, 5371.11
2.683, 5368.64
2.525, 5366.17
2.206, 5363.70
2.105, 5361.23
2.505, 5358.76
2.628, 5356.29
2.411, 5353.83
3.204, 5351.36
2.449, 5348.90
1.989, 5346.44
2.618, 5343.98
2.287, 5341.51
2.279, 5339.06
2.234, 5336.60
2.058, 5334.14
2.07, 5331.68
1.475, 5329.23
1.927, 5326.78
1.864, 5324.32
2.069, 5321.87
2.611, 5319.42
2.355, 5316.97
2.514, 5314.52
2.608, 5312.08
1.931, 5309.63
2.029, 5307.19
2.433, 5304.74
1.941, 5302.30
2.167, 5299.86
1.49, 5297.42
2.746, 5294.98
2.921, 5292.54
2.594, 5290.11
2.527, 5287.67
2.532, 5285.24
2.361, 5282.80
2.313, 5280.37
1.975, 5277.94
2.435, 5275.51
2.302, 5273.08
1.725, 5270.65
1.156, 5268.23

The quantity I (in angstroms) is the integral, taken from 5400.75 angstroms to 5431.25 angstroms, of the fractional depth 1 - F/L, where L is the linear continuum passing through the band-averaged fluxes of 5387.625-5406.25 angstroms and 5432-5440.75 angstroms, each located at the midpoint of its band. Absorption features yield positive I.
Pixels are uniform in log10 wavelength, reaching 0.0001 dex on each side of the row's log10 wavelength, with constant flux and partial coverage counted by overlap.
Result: 1.8 angstroms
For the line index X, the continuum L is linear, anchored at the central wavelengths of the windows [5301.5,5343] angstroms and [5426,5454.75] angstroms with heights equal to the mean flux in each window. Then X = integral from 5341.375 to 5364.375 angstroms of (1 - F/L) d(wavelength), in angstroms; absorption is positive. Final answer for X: -2.3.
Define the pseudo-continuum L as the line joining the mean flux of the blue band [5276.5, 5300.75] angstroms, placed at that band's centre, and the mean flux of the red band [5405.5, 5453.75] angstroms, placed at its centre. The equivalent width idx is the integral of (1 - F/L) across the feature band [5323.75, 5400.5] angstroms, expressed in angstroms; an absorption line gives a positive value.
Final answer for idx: 2.8 angstroms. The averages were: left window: 2.37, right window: 2.42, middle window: 2.31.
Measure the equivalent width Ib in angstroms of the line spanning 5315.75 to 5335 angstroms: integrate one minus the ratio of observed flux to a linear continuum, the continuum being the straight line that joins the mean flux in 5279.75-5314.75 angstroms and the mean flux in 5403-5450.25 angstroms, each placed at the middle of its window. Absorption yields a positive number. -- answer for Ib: 2.5 angstroms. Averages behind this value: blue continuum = 2.34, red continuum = 2.44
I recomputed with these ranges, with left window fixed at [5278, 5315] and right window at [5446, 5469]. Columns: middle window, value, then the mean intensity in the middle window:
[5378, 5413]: 0.2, 2.31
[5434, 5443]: -1.8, 2.78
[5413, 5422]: -0.7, 2.51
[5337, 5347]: 0.1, 2.31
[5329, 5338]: 1.2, 2.02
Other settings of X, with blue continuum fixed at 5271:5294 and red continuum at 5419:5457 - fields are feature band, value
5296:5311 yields 2.5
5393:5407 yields 1.6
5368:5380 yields 0.7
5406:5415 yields 0.7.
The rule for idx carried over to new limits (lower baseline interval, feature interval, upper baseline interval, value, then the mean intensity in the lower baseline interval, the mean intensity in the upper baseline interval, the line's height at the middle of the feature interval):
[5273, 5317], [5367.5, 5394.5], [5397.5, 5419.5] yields -1.40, 2.32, 2.29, 2.3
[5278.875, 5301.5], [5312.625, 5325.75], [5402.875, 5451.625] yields 0.59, 2.39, 2.44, 2.4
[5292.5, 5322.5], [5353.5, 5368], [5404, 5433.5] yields -0.48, 2.27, 2.39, 2.33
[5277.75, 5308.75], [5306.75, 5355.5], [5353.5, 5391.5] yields 2.37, 2.32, 2.43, 2.37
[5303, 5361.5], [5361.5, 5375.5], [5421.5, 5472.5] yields 0.00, 2.28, 2.44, 2.33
